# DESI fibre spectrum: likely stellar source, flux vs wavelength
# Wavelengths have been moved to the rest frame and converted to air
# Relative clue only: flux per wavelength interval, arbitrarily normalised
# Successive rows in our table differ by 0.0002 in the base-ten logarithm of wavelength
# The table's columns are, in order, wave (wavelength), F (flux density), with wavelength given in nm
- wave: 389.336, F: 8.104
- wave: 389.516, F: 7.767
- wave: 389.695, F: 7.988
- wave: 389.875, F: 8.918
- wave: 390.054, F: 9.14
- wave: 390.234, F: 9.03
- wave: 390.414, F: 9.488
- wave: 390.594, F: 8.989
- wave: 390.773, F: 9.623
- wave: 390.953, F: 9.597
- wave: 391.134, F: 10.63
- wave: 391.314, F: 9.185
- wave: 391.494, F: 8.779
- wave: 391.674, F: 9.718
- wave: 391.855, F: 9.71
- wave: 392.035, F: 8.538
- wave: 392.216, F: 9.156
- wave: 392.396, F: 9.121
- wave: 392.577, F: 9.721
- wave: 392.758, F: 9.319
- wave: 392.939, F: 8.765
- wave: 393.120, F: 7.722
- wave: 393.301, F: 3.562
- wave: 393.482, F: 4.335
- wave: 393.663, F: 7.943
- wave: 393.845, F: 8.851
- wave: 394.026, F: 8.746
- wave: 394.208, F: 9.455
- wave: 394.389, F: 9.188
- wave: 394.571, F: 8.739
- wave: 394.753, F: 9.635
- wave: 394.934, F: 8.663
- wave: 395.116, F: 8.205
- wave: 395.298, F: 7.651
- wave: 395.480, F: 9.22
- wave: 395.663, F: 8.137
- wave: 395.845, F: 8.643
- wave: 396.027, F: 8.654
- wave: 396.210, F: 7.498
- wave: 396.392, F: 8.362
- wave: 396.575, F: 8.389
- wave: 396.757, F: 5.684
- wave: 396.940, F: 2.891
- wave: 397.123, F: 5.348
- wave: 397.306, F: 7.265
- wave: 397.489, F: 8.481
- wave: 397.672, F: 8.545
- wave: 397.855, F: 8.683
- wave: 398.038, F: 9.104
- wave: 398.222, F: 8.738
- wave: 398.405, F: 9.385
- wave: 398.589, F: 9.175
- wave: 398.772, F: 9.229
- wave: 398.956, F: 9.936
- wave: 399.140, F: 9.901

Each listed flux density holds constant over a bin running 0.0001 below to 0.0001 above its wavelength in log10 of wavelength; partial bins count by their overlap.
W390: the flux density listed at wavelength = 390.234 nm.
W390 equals 9.03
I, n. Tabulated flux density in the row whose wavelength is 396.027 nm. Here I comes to 8.654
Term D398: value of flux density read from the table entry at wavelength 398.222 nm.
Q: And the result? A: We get 8.738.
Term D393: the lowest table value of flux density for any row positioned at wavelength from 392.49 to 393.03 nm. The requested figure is 8.765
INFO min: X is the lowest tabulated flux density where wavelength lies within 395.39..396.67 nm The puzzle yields 7.498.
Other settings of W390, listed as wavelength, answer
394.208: 9.455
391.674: 9.718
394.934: 8.663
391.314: 9.185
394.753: 9.635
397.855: 8.683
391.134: 10.63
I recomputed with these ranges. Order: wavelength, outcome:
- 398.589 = 9.175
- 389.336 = 8.104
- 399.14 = 9.901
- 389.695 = 7.988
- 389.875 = 8.918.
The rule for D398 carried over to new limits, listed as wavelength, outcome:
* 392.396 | 9.121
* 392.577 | 9.721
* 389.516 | 7.767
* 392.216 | 9.156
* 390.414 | 9.488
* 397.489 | 8.481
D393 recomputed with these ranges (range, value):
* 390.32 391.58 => 8.779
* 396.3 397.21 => 2.891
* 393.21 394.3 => 3.562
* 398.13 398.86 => 8.738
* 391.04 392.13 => 8.538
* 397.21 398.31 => 7.265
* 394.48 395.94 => 7.651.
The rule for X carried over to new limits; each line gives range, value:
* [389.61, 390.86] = 7.988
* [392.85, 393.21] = 7.722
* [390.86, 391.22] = 9.597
